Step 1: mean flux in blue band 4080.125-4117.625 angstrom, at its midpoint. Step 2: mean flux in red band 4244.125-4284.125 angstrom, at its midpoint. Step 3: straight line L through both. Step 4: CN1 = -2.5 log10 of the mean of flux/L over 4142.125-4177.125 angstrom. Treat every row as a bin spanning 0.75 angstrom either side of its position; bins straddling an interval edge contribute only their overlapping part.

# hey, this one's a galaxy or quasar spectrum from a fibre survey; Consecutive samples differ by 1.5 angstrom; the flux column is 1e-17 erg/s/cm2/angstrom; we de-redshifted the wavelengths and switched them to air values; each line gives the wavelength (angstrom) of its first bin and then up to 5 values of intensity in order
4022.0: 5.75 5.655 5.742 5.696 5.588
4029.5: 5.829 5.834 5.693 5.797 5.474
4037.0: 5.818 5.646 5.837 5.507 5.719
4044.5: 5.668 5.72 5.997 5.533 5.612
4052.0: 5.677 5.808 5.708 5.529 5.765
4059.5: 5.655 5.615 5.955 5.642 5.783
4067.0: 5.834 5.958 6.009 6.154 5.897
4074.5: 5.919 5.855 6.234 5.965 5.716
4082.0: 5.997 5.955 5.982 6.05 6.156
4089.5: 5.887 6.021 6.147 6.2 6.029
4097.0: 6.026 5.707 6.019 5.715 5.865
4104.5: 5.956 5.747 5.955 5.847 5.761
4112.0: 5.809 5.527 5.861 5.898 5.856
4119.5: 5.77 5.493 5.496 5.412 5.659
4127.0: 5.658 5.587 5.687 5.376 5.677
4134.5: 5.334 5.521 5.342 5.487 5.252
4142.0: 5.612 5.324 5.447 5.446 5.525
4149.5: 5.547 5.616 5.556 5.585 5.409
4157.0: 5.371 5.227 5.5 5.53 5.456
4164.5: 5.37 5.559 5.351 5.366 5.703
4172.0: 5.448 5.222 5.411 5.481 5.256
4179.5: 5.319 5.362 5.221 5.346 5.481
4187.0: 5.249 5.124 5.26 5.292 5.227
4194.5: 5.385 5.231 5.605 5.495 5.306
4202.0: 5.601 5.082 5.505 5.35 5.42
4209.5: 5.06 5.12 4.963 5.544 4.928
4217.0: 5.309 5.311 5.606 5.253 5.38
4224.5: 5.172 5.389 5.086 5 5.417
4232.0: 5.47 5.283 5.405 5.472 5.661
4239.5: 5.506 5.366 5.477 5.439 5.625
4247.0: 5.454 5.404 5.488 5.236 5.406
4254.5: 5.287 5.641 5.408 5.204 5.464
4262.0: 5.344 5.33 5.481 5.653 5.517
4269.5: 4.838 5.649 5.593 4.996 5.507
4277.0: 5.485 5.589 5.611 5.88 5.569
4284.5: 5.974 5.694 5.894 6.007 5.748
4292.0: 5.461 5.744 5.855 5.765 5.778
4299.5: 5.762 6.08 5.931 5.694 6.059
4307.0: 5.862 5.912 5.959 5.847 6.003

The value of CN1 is 0.06 mag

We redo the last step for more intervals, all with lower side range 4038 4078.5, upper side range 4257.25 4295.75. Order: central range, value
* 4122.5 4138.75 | 0.04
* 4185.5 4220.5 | 0.07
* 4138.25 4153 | 0.04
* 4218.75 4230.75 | 0.07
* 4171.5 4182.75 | 0.06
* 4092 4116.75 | -0.03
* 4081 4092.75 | -0.05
